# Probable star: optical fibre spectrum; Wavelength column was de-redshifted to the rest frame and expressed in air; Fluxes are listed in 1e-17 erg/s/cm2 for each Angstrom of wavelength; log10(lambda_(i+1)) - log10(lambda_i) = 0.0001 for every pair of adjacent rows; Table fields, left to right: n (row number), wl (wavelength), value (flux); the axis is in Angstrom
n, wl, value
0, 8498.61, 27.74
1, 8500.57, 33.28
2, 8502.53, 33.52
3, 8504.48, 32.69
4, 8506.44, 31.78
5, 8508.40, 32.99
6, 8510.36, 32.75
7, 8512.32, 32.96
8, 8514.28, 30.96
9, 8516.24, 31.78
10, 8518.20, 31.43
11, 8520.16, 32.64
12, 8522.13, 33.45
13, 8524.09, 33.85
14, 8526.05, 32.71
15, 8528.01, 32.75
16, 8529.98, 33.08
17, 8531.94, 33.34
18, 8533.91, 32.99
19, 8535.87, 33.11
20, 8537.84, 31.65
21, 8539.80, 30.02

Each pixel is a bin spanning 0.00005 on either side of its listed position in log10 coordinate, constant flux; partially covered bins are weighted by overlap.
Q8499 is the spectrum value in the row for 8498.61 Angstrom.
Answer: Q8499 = 27.74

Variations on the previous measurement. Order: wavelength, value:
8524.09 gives 33.85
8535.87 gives 33.11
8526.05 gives 32.71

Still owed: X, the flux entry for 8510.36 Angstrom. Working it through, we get 32.75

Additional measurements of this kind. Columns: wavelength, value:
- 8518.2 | 31.43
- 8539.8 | 30.02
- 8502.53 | 33.52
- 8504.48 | 32.69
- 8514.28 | 30.96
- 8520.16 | 32.64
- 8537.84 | 31.65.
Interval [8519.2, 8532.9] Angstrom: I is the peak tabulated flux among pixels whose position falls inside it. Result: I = 33.85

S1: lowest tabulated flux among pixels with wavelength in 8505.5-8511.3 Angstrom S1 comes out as 31.78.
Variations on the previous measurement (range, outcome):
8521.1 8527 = 32.71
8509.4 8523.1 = 30.96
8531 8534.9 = 32.99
